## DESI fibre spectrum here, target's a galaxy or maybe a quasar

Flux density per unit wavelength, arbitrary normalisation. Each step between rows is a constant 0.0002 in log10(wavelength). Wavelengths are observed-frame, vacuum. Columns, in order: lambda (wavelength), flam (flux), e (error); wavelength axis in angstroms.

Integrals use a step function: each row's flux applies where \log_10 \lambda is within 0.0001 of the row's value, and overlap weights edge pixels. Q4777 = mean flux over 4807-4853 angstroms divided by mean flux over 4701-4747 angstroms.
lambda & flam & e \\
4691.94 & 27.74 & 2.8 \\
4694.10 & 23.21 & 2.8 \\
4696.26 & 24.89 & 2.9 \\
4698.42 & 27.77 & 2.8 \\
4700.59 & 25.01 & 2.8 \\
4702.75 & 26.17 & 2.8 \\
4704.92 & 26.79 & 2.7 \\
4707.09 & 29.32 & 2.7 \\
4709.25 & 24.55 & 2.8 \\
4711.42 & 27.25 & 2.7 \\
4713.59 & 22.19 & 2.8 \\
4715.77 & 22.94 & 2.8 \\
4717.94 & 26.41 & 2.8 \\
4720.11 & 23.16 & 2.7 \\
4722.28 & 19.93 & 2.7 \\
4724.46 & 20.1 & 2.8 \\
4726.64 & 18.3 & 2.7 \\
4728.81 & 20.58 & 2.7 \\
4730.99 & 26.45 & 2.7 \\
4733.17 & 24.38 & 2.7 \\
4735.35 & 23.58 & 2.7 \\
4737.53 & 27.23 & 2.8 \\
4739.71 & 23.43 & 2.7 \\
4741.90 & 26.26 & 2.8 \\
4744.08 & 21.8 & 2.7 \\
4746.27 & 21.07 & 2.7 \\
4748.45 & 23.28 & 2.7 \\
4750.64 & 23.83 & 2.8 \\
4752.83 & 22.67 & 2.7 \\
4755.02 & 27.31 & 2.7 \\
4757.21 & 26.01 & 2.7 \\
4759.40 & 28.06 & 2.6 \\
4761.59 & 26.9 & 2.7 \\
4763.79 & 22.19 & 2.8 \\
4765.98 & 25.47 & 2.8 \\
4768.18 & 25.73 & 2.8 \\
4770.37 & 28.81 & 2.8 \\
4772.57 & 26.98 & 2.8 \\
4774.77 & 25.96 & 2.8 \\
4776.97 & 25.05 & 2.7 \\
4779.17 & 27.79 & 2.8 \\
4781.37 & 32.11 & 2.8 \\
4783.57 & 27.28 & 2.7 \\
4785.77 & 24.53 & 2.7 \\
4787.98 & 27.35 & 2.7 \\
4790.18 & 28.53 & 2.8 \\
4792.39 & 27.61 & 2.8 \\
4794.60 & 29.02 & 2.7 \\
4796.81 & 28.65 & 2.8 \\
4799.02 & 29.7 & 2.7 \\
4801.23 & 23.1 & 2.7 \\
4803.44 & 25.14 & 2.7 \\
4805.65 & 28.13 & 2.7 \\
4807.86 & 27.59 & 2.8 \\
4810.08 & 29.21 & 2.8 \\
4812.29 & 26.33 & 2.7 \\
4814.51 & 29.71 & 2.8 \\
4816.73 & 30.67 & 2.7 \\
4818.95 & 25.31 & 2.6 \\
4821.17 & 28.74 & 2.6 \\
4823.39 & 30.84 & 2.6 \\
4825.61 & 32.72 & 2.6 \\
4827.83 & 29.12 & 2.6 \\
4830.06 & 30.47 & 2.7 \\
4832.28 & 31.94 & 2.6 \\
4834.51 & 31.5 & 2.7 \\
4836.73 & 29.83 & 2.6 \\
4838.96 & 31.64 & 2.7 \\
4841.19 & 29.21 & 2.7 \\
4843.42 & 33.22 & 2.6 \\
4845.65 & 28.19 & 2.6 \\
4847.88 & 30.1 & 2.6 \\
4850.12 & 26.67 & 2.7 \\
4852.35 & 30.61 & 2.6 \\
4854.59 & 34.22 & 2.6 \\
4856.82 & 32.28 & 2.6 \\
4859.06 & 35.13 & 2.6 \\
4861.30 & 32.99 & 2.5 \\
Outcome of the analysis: 1.24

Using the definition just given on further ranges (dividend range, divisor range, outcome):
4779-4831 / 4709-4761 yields 1.19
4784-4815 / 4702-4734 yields 1.15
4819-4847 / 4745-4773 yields 1.21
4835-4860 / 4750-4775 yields 1.20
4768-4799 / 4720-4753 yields 1.21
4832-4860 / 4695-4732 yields 1.28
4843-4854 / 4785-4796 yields 1.08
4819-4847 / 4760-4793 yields 1.13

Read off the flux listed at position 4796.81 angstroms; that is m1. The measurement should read 28.65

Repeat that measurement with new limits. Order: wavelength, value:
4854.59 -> 34.22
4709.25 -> 24.55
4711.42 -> 27.25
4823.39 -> 30.84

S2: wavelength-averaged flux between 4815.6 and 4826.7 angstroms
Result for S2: 29.6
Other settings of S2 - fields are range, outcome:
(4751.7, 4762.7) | 26.2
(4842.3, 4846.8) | 30.7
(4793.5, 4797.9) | 28.8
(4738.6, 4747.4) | 23.2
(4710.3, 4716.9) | 24.1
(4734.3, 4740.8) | 24.8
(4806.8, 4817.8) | 28.7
